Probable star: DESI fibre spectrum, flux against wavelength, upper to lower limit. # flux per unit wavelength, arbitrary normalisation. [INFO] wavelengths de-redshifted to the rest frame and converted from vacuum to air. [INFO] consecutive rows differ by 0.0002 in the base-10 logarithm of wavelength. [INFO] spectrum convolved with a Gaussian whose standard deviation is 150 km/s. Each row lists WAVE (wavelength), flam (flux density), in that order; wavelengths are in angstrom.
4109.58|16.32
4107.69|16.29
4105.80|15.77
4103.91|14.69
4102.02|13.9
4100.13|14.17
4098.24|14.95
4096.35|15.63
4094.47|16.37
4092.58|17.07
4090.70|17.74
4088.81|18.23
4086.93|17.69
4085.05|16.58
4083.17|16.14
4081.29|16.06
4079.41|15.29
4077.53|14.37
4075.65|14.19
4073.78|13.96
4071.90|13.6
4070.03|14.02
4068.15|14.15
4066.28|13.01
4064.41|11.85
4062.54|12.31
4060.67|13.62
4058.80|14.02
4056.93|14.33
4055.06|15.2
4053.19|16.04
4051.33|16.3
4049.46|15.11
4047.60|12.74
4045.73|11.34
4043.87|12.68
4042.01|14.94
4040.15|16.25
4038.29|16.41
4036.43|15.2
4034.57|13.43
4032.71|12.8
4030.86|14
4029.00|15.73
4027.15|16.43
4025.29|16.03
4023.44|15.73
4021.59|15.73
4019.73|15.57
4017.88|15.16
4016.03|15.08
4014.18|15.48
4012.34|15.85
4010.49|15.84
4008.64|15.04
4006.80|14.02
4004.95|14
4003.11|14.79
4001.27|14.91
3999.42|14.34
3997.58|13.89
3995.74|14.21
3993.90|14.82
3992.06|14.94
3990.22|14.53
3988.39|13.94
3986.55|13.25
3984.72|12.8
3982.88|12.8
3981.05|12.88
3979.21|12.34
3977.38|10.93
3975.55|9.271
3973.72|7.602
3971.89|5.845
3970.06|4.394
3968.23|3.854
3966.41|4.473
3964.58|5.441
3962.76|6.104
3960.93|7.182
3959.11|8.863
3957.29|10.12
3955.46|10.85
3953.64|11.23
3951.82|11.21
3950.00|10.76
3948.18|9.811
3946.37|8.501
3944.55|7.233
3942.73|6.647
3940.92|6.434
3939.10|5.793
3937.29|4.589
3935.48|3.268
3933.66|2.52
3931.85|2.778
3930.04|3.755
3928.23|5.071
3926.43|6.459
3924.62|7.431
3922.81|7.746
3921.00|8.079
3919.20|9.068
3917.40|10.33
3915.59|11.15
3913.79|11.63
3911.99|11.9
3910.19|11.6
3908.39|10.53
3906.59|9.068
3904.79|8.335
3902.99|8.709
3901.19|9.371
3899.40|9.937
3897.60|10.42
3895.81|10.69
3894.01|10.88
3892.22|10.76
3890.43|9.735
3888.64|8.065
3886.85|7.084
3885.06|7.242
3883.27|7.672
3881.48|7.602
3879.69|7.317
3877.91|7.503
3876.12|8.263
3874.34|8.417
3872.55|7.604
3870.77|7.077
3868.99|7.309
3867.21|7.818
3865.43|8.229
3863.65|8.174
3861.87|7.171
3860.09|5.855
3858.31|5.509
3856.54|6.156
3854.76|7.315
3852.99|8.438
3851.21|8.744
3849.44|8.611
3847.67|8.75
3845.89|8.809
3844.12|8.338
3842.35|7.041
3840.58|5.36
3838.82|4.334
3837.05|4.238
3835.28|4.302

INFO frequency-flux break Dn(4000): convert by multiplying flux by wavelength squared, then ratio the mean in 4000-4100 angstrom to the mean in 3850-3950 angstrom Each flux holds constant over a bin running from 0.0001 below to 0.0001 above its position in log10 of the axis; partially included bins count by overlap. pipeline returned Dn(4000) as 2.03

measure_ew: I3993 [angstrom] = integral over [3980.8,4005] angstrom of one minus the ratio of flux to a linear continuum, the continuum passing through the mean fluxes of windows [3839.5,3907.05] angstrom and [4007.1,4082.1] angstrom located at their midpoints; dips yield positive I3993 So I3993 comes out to -2.64 angstrom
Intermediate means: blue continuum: 8.13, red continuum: 14.6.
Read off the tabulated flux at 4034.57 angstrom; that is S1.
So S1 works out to 13.43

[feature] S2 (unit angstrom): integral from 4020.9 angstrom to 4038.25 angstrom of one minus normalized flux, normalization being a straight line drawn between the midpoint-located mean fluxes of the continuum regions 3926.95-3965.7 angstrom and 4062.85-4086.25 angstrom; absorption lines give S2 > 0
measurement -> -4.8 angstrom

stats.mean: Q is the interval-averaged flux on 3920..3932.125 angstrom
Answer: 6.09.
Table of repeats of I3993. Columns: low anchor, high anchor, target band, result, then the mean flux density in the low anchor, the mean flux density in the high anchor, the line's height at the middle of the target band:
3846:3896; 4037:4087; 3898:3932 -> 2.44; 7.97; 14.5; 9.47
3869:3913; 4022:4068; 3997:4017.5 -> -2.80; 8.97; 14.4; 13.1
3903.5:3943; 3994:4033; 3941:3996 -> 7.50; 7.48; 15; 11.3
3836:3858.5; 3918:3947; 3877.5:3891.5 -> -2.61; 7.08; 5.98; 6.6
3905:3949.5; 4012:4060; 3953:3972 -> 5.23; 7.6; 14.9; 9.96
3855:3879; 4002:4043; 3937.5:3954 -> 4.33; 7.32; 15.2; 11.3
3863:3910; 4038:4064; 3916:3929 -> 2.59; 8.66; 14.3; 9.89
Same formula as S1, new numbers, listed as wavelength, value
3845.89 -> 8.809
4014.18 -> 15.48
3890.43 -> 9.735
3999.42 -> 14.34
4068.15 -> 14.15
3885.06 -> 7.242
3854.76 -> 7.315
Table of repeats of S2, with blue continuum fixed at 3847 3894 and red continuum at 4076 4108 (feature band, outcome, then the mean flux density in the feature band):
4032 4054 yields -0.5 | 14.4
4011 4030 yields -3.4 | 15.7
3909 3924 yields -1.0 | 10.1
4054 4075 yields 1.7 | 13.7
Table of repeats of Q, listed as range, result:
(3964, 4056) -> 13.3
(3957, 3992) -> 9.43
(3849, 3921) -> 8.68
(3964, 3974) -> 5.11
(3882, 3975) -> 8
